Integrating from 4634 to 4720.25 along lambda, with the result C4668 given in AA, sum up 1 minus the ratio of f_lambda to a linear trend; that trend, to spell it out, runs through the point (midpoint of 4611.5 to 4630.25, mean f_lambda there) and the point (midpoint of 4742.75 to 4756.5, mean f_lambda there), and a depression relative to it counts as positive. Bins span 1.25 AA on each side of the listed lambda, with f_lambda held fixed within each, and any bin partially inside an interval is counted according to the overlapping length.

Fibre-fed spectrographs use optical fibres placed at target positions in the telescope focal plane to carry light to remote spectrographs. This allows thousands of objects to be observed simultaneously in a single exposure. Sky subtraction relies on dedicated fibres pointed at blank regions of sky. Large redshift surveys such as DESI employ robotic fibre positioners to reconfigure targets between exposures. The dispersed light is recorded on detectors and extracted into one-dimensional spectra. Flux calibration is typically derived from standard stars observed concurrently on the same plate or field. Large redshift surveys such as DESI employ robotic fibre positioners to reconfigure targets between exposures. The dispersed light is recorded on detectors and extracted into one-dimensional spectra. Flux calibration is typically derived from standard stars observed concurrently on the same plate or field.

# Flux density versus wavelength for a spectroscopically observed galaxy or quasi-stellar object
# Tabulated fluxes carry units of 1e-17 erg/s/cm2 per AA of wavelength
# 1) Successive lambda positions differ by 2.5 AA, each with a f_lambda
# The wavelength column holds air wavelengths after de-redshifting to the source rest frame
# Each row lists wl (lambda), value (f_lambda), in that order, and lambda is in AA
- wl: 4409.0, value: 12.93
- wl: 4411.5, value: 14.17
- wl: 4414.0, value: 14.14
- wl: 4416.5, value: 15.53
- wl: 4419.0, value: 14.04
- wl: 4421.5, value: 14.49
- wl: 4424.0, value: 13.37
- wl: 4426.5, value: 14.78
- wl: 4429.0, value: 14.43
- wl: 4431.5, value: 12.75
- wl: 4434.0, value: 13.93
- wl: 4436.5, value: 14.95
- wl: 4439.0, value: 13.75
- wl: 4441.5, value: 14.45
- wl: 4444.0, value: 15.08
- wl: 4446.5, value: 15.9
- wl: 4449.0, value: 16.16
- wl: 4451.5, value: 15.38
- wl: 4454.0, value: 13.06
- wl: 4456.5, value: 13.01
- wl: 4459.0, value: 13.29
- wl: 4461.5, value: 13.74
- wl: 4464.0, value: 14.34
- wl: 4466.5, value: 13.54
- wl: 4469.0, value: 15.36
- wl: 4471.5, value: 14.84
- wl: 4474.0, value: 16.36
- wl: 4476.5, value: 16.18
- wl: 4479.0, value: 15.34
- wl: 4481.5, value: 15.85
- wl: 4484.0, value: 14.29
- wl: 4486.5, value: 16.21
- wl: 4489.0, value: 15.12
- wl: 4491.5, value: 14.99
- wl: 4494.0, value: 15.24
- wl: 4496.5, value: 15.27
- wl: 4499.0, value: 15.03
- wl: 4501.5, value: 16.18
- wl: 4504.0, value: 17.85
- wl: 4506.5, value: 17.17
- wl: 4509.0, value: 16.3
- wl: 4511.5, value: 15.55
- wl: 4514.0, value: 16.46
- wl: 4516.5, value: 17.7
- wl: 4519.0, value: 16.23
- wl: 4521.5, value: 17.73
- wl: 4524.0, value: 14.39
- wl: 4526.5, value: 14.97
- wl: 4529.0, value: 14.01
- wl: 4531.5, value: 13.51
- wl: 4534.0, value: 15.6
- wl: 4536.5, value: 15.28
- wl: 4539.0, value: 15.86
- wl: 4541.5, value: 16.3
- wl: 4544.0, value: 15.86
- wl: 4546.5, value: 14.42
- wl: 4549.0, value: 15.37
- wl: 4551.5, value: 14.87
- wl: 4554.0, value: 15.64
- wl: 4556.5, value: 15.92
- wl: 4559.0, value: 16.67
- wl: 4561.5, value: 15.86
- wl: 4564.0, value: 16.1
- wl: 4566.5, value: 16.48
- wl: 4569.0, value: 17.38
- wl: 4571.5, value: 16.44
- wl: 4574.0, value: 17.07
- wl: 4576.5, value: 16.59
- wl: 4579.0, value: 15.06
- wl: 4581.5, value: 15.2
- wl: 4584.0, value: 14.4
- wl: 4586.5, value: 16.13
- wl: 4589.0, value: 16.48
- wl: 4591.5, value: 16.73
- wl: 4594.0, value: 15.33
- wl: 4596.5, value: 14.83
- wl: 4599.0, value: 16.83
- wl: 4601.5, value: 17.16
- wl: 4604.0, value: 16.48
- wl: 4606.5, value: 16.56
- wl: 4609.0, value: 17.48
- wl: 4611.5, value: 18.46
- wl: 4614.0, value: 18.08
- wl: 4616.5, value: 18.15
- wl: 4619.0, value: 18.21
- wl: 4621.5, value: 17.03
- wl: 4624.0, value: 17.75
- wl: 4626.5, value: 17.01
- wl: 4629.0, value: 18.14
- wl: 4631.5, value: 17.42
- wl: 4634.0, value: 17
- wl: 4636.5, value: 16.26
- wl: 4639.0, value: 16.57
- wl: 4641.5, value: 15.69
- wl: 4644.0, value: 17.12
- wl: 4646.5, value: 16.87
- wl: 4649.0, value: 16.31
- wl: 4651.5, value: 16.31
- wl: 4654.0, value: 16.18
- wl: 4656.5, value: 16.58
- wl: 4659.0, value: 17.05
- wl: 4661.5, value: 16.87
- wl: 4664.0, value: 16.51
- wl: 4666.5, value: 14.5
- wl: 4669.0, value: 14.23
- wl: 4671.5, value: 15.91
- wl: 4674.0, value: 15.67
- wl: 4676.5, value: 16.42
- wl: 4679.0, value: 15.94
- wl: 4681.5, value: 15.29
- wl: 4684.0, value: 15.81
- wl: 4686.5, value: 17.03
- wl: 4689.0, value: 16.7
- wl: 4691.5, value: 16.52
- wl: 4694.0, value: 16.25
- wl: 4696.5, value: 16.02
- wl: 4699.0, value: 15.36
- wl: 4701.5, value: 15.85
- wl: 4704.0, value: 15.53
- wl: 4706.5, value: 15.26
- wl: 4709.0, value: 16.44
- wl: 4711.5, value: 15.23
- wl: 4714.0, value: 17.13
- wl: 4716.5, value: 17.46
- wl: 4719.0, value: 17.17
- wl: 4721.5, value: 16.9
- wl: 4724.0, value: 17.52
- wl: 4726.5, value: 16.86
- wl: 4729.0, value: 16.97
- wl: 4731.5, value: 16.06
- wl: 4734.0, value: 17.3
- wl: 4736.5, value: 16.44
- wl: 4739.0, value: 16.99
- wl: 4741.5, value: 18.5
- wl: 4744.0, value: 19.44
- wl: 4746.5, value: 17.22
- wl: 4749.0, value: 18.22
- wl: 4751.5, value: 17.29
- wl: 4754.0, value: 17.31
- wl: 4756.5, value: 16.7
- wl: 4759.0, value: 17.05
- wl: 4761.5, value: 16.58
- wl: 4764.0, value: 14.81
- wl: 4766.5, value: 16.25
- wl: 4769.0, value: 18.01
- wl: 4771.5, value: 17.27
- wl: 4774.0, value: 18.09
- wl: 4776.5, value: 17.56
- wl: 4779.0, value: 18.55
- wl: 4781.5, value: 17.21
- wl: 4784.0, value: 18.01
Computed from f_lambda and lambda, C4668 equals 7.8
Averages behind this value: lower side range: 17.8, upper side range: 17.8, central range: 16.2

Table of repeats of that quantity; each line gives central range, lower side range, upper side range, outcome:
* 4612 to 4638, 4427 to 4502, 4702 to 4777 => -2.4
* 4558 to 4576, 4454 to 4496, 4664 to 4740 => -1.4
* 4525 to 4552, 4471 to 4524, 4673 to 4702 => 1.5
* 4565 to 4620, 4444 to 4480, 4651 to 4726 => -3.6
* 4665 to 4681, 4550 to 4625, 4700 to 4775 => 1.2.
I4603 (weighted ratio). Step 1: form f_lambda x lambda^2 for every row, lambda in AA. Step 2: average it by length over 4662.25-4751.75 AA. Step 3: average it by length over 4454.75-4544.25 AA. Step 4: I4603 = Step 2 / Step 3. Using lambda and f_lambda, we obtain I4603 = 1.17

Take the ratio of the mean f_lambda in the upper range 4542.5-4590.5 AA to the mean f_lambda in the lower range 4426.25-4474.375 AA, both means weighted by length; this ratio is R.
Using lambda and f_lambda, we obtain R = 1.10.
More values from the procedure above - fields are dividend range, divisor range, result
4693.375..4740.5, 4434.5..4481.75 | 1.12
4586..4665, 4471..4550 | 1.08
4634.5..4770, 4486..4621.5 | 1.03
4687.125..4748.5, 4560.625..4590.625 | 1.04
